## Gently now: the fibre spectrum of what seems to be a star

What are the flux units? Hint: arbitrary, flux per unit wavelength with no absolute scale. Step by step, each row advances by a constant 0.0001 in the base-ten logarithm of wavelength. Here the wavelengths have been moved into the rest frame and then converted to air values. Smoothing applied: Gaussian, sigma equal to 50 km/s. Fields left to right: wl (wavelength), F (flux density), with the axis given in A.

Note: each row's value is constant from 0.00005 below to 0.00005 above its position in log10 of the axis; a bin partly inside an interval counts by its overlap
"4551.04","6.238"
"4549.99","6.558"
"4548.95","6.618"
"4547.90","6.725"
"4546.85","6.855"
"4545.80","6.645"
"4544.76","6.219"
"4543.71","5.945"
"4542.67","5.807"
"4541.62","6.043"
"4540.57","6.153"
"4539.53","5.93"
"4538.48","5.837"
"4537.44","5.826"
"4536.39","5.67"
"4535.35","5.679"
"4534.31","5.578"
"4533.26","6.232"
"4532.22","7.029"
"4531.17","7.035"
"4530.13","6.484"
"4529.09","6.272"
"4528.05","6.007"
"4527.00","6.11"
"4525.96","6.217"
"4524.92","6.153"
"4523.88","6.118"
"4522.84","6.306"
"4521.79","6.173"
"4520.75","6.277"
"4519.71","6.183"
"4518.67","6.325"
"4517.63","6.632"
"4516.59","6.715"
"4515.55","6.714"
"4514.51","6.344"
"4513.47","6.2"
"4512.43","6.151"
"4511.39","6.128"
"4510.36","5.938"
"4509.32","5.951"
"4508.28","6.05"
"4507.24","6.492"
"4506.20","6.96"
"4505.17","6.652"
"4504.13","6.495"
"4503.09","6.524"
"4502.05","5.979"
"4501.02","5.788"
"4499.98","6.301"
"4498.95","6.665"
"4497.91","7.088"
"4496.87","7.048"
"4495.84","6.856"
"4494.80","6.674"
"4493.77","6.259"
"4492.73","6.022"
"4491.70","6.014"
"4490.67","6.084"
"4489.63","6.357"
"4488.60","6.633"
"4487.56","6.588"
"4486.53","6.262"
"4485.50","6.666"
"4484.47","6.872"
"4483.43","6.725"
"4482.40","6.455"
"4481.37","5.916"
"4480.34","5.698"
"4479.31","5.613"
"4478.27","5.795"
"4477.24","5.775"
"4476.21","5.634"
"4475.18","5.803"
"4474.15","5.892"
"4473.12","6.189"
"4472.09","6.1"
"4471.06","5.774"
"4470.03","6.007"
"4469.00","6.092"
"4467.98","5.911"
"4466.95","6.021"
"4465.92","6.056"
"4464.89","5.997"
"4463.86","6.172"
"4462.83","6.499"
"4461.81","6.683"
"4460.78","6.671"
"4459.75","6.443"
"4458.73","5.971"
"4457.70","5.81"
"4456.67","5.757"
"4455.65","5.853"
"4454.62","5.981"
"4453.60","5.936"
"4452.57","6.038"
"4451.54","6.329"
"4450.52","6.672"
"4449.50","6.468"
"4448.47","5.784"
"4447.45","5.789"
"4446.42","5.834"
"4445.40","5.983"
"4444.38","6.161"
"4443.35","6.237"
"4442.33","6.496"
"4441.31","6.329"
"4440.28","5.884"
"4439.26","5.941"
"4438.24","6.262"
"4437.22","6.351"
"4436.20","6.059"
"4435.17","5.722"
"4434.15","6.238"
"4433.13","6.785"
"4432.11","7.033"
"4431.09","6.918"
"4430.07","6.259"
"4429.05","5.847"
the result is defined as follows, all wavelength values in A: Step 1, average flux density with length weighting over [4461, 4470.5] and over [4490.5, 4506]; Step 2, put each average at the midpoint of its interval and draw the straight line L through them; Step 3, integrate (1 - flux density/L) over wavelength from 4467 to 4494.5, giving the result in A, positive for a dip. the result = 0.8 A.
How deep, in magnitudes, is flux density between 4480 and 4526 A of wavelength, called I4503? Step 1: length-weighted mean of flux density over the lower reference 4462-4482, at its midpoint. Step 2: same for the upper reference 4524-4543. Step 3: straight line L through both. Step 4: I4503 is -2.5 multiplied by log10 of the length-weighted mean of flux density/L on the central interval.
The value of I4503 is -0.06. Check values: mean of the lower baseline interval 5.96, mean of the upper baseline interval 6.12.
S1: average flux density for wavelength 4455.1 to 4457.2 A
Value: 5.8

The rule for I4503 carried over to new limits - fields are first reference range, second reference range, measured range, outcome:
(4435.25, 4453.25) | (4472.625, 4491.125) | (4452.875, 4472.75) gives 0.010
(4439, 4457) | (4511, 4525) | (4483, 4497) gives -0.045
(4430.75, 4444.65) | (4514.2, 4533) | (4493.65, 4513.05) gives -0.009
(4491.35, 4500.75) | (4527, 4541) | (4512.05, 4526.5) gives -0.006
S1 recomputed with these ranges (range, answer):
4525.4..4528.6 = 6.11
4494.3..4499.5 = 6.86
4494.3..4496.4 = 6.77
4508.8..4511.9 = 6.02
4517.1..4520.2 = 6.39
